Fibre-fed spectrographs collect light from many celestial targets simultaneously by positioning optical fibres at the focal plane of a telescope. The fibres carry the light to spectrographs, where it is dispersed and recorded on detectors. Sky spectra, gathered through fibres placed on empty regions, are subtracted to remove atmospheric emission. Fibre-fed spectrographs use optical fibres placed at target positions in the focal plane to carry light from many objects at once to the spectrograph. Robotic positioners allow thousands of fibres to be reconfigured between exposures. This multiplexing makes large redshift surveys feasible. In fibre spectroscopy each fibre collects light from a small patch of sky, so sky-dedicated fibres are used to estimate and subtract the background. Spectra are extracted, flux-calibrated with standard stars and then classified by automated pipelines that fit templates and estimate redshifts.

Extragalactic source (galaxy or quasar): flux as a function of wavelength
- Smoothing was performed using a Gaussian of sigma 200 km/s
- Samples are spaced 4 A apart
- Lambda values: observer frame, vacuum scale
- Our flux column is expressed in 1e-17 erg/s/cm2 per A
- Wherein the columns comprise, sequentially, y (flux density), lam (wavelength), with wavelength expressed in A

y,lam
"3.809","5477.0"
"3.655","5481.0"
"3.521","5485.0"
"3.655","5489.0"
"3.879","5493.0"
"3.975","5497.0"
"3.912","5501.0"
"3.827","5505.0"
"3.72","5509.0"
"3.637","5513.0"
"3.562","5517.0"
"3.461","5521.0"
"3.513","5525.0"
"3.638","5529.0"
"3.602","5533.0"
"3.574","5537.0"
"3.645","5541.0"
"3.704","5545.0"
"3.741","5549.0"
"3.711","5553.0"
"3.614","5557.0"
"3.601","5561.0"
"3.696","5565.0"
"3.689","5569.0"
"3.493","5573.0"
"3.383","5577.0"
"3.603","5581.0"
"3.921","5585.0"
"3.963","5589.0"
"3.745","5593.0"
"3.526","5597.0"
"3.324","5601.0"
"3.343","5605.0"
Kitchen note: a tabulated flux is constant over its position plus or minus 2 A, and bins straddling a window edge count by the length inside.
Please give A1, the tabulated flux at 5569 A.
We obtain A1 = 3.689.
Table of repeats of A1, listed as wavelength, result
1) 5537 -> 3.574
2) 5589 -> 3.963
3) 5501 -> 3.912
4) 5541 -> 3.645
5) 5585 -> 3.921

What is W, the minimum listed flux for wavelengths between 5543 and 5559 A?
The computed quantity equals 3.614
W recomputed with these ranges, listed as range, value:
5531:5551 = 3.574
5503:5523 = 3.461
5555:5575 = 3.493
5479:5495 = 3.521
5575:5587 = 3.383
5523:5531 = 3.513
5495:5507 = 3.827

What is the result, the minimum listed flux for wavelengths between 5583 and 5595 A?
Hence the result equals 3.745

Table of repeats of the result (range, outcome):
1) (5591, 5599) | 3.526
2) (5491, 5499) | 3.879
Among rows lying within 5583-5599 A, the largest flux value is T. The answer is 3.963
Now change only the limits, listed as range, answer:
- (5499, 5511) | 3.912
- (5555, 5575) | 3.696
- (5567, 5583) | 3.689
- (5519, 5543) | 3.645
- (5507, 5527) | 3.72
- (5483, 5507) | 3.975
